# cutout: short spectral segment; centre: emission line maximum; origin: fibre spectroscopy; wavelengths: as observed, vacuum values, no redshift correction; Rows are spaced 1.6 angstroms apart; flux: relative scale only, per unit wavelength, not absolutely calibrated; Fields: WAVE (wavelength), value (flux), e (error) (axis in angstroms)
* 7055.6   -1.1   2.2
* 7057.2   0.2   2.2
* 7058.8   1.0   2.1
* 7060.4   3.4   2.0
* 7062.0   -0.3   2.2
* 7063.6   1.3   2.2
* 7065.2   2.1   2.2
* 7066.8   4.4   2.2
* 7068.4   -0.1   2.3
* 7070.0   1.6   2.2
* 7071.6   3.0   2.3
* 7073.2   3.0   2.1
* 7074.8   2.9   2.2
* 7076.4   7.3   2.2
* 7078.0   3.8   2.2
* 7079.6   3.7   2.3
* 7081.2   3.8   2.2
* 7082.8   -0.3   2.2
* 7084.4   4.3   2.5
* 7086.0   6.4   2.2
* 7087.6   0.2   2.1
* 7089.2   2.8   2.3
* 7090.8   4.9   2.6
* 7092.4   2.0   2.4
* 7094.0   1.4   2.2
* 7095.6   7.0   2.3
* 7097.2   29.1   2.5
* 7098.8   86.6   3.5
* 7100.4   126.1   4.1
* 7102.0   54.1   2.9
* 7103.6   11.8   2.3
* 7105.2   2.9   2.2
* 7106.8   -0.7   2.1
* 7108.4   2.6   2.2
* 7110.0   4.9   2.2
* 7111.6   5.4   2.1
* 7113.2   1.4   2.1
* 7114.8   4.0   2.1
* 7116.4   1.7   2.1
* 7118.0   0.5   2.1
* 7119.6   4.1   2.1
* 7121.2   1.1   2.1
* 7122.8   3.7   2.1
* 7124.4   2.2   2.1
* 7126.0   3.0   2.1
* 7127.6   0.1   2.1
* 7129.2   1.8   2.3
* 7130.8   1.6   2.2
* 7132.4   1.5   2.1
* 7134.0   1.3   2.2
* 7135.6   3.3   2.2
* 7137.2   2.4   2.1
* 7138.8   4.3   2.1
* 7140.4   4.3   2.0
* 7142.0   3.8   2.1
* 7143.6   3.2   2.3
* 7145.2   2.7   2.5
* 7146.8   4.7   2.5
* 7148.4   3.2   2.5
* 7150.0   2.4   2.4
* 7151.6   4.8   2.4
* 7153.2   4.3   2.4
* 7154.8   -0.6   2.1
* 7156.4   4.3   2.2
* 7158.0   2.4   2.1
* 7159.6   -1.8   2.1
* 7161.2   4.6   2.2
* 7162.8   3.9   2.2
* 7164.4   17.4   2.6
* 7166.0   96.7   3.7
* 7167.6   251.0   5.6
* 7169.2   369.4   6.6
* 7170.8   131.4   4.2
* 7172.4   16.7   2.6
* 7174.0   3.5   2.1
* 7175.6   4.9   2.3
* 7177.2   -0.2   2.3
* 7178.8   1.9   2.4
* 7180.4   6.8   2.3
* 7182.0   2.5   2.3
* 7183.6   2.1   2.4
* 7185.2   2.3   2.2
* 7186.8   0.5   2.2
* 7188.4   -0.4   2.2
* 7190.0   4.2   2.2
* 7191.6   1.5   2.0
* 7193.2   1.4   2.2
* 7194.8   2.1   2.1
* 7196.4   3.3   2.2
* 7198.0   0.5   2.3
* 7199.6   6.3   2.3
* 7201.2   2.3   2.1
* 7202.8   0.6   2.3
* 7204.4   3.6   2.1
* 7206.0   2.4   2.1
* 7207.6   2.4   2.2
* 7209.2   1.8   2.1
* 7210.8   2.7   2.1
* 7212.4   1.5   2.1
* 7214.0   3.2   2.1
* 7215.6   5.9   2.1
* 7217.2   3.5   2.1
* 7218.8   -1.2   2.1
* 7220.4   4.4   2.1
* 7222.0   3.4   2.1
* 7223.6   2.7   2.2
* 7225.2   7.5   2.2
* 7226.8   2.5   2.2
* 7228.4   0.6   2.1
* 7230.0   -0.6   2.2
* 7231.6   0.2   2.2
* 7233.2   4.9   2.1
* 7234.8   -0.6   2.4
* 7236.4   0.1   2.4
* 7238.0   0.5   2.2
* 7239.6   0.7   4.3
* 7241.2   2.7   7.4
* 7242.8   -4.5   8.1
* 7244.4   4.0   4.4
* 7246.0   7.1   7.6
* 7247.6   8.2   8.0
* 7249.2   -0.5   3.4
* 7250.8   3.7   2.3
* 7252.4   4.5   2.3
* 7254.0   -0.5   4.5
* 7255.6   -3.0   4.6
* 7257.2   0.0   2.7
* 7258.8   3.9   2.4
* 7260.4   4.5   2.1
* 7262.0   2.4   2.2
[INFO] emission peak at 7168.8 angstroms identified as [O III] 5007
